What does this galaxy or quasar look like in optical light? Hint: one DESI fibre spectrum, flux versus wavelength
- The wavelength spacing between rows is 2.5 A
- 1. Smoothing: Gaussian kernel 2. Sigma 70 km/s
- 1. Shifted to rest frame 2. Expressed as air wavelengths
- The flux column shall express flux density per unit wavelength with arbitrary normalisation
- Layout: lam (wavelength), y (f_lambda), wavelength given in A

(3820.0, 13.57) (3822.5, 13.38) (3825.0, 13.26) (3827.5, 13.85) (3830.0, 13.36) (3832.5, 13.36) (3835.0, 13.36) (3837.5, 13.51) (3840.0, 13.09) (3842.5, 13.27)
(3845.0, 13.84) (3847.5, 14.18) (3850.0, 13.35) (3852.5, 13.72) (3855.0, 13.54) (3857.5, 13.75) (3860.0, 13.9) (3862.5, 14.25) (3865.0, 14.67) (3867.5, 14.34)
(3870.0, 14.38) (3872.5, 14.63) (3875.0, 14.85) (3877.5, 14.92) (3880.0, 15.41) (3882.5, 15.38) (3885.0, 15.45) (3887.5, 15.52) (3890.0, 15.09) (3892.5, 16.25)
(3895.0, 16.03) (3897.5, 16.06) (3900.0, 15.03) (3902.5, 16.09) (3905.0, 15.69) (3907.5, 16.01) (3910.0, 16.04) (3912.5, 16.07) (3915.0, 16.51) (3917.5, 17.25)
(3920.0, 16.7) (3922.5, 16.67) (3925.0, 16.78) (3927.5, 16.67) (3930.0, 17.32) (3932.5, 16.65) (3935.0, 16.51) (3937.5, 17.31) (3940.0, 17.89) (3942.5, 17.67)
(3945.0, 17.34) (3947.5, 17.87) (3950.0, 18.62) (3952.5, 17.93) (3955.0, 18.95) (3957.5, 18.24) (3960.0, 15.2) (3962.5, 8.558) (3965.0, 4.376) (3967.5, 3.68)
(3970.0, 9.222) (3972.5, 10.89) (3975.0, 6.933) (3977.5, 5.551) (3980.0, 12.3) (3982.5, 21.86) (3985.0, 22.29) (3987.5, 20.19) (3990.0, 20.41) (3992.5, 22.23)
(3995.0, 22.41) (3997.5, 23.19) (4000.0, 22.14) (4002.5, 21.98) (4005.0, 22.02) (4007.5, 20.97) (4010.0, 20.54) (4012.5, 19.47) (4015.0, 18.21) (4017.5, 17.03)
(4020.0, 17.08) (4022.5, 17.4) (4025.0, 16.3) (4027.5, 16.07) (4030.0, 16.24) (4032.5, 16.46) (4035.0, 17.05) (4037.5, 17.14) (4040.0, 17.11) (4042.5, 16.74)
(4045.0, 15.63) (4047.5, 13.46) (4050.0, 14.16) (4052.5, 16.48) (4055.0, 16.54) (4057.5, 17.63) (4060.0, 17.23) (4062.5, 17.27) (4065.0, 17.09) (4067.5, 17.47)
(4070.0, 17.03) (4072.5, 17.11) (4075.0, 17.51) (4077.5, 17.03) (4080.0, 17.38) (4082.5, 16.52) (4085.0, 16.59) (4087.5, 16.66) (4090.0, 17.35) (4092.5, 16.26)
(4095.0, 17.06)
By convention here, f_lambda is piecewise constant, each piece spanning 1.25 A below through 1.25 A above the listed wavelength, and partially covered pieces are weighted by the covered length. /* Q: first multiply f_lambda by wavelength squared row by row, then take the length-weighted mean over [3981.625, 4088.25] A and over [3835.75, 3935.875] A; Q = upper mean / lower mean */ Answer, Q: 1.28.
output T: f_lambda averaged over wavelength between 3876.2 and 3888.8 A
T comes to 15.3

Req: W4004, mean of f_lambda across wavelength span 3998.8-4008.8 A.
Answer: 21.8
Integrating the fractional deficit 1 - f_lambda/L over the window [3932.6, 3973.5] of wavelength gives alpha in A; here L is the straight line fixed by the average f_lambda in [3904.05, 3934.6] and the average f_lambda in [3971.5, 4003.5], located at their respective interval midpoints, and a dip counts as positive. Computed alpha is 6.4 A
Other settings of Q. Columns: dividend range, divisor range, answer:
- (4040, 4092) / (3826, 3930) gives 1.22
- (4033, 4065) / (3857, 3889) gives 1.21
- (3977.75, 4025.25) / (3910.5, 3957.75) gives 1.18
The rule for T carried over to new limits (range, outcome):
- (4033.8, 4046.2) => 16.7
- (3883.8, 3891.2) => 15.4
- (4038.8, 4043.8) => 16.9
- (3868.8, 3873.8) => 14.5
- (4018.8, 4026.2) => 16.9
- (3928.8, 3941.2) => 17.1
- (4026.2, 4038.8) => 16.6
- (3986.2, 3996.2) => 21.3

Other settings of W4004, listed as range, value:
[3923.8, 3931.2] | 16.9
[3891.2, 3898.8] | 16.1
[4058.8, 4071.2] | 17.2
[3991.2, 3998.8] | 22.6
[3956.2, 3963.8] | 14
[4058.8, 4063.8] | 17.2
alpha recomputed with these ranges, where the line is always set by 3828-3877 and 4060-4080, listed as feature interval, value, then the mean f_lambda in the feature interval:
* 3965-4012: -2.4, 16.9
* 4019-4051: 0.9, 16.2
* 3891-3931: -4.1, 16.3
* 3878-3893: -1.1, 15.5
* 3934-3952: -2.8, 17.6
